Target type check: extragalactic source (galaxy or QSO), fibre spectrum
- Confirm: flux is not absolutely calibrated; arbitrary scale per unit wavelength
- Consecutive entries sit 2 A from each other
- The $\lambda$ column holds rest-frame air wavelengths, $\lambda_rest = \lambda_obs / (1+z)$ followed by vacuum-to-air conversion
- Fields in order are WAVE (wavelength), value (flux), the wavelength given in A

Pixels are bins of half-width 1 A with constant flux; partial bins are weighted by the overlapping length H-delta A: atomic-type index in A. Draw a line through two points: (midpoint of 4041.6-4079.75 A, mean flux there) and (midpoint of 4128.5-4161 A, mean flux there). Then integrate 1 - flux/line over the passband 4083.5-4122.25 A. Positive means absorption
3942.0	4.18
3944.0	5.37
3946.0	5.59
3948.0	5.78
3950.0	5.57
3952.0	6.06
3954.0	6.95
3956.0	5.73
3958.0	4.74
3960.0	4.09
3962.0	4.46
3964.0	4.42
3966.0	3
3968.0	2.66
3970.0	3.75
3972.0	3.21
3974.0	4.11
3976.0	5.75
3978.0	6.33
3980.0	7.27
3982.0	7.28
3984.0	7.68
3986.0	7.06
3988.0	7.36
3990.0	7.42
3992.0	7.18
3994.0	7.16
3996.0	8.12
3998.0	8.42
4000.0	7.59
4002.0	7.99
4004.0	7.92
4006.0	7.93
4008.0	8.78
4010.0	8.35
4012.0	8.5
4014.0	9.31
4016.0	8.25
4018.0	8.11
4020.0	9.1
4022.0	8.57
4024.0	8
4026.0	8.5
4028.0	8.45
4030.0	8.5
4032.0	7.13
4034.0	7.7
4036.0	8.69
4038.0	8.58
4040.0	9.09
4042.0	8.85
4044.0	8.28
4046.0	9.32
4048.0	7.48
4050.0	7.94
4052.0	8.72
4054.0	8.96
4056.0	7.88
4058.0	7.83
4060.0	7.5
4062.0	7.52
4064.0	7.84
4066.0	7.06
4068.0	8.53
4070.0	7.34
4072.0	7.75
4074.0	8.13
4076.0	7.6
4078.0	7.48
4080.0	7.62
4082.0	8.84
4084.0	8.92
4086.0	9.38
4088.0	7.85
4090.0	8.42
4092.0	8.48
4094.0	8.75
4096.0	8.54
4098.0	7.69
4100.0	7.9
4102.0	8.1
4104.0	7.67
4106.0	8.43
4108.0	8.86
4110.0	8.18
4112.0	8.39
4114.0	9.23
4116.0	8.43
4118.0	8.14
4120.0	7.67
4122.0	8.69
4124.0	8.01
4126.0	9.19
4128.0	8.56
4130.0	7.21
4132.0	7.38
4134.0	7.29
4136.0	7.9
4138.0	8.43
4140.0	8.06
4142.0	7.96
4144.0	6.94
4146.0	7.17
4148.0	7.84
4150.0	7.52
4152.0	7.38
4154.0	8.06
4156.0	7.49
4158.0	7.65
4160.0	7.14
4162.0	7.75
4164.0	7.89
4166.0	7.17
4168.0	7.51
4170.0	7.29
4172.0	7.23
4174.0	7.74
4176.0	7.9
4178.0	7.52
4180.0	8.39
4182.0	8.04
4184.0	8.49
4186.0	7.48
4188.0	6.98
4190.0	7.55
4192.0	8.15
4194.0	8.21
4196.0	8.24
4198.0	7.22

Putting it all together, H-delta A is -2.9 A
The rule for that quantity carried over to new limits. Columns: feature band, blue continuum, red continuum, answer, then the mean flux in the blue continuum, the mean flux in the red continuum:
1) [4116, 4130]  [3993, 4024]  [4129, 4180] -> -1.0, 8.26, 7.59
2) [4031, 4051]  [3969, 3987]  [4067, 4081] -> -3.4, 5.83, 7.78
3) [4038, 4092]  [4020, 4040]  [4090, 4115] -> 1.1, 8.32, 8.35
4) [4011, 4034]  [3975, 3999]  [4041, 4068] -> -2.0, 7.25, 8.11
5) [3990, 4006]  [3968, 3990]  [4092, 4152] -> -4.1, 5.89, 8.07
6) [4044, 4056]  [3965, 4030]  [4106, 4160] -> -1.5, 7.18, 7.98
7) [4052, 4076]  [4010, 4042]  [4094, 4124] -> 1.4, 8.44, 8.29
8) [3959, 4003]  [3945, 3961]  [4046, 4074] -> 1.6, 5.56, 7.93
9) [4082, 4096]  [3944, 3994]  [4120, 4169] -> -3.1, 5.59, 7.76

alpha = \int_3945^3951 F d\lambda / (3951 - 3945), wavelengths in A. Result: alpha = 5.65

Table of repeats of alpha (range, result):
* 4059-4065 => 7.62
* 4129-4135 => 7.29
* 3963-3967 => 3.71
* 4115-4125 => 8.19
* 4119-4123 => 8.18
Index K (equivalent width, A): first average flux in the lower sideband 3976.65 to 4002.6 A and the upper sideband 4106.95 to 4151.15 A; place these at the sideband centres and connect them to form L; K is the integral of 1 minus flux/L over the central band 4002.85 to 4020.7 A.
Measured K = -2.2 A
